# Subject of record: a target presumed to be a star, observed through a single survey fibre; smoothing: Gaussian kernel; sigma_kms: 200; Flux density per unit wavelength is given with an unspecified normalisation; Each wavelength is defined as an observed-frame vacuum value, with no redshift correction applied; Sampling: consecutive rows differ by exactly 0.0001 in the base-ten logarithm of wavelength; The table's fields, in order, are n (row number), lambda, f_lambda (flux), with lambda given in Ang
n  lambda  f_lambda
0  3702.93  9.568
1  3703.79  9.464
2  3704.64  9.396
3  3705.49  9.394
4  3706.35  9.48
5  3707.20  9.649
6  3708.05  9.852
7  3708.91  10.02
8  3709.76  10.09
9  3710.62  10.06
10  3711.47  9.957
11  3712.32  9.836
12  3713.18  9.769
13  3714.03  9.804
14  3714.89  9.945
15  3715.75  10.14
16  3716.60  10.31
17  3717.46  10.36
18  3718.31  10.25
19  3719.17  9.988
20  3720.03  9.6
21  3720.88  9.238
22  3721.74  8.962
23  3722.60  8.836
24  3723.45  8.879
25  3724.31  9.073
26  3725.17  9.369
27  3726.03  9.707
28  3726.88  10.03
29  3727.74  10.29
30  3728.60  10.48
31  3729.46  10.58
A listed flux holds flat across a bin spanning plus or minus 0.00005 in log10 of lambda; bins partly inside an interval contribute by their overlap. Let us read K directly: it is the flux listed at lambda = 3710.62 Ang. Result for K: 10.06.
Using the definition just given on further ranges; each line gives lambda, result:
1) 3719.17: 9.988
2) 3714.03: 9.804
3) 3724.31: 9.073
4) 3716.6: 10.31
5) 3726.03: 9.707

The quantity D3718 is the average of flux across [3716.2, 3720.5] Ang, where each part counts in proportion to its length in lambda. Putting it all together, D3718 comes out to 10.1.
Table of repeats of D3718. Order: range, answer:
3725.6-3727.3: 9.91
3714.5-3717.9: 10.2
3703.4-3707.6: 9.48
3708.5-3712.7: 10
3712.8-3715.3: 9.84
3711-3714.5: 9.86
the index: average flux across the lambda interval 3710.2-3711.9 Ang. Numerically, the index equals 10.1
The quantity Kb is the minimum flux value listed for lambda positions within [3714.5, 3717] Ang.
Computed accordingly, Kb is 9.945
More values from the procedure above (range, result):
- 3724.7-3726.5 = 9.369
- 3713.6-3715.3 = 9.804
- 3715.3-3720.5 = 9.6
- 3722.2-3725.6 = 8.836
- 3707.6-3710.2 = 9.852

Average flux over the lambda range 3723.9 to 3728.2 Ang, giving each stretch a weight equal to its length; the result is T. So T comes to 9.7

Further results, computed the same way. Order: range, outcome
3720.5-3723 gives 8.99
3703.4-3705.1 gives 9.46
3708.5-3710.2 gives 10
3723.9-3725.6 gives 9.2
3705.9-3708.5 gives 9.64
